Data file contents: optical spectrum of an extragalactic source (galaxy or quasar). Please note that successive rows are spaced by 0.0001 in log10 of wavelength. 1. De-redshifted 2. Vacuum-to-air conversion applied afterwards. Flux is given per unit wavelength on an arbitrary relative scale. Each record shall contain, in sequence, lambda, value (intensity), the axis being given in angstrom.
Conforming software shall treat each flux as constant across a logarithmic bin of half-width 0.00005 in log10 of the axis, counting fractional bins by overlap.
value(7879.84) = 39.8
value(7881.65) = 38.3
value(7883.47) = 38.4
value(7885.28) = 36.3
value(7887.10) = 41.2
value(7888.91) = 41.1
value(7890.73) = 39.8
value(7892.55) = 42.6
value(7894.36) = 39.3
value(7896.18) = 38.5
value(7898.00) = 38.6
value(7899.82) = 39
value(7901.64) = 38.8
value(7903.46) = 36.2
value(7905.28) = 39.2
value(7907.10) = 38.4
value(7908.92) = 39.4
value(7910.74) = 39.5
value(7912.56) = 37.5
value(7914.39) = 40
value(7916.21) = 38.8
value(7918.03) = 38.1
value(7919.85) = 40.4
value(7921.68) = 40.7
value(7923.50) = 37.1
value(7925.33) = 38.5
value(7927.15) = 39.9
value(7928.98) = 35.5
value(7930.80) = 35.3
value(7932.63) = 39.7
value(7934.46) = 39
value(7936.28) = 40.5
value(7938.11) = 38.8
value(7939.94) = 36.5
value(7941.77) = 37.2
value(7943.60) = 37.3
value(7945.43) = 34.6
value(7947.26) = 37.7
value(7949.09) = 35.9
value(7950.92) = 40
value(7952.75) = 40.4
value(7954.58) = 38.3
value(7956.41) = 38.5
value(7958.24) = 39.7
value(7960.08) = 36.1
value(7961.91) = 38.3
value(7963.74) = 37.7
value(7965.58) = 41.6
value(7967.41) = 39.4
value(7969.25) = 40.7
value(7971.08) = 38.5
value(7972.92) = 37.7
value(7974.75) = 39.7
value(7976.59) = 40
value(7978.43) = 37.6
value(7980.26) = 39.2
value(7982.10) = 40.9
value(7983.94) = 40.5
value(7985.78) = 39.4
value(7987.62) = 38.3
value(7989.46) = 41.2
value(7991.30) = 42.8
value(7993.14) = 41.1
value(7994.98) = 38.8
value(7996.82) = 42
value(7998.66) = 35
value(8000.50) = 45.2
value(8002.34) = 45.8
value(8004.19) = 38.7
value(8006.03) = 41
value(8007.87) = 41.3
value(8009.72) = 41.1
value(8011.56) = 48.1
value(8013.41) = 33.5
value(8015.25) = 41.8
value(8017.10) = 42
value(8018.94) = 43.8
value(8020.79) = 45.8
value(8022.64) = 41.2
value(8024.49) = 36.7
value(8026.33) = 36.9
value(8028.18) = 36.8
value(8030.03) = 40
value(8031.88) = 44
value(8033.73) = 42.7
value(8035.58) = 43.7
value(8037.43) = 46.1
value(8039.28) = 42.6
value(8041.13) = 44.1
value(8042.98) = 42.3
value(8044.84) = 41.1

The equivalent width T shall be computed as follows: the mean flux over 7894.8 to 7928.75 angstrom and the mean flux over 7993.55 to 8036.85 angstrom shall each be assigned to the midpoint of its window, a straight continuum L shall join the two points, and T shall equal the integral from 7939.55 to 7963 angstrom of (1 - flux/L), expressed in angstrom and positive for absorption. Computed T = 1.13 angstrom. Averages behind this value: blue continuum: 38.7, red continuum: 41.2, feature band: 37.8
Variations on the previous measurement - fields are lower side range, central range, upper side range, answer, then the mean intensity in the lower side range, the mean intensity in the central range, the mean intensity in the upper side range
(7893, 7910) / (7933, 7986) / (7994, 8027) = 1.7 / 38.7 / 38.7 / 41.1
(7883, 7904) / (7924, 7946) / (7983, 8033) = 1.1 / 39.2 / 37.8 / 40.9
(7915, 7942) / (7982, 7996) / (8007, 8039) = 0.0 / 38.5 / 40.3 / 41.5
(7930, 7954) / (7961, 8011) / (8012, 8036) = -0.9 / 37.9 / 40.2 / 40.8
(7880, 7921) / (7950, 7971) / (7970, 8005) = 0.4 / 39.1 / 39.1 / 40.1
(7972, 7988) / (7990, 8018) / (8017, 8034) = -0.8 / 39.3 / 41.2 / 40.9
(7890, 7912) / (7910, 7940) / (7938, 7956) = -0.2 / 39.1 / 38.6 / 37.6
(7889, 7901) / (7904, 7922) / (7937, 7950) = -0.2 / 39.7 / 39.1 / 36.9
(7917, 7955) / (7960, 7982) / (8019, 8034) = 0.0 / 38.2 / 39.1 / 40.6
